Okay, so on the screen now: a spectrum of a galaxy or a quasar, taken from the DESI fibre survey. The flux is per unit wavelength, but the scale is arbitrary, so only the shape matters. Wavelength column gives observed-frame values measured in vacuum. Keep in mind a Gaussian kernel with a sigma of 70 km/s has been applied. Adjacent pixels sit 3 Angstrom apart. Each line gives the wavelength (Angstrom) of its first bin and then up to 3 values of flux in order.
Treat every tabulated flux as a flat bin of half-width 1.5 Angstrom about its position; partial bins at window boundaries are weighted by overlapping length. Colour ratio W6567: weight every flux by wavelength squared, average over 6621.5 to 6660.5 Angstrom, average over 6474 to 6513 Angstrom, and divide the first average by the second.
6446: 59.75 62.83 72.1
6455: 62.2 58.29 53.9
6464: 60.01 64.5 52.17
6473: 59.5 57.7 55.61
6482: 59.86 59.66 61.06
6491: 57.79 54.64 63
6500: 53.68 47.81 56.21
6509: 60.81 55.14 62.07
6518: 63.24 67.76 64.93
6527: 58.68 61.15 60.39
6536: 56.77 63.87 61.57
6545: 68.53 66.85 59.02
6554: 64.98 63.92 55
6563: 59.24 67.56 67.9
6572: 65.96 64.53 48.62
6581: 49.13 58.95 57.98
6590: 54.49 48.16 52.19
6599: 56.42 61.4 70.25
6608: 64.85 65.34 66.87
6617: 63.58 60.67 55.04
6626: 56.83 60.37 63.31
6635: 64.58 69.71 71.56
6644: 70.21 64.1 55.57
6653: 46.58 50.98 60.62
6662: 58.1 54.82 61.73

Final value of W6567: 1.1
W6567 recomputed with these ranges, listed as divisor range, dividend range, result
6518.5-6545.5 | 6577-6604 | 0.89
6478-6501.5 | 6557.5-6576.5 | 1.12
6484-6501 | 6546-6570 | 1.10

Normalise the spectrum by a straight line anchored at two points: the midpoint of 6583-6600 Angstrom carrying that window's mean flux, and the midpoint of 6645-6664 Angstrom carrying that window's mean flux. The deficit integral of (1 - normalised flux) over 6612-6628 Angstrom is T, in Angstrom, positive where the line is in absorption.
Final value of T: -1.6 Angstrom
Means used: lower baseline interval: 54.5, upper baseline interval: 56.3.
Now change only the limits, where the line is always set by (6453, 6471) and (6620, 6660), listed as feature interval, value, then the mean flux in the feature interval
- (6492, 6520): 0.9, 57.6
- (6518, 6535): -0.8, 62.5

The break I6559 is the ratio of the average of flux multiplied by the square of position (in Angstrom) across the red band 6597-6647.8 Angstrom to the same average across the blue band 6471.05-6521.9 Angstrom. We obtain 1.13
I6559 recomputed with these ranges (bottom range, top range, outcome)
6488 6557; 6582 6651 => 1.04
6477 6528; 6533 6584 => 1.06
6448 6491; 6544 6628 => 1.05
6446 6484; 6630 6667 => 1.07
